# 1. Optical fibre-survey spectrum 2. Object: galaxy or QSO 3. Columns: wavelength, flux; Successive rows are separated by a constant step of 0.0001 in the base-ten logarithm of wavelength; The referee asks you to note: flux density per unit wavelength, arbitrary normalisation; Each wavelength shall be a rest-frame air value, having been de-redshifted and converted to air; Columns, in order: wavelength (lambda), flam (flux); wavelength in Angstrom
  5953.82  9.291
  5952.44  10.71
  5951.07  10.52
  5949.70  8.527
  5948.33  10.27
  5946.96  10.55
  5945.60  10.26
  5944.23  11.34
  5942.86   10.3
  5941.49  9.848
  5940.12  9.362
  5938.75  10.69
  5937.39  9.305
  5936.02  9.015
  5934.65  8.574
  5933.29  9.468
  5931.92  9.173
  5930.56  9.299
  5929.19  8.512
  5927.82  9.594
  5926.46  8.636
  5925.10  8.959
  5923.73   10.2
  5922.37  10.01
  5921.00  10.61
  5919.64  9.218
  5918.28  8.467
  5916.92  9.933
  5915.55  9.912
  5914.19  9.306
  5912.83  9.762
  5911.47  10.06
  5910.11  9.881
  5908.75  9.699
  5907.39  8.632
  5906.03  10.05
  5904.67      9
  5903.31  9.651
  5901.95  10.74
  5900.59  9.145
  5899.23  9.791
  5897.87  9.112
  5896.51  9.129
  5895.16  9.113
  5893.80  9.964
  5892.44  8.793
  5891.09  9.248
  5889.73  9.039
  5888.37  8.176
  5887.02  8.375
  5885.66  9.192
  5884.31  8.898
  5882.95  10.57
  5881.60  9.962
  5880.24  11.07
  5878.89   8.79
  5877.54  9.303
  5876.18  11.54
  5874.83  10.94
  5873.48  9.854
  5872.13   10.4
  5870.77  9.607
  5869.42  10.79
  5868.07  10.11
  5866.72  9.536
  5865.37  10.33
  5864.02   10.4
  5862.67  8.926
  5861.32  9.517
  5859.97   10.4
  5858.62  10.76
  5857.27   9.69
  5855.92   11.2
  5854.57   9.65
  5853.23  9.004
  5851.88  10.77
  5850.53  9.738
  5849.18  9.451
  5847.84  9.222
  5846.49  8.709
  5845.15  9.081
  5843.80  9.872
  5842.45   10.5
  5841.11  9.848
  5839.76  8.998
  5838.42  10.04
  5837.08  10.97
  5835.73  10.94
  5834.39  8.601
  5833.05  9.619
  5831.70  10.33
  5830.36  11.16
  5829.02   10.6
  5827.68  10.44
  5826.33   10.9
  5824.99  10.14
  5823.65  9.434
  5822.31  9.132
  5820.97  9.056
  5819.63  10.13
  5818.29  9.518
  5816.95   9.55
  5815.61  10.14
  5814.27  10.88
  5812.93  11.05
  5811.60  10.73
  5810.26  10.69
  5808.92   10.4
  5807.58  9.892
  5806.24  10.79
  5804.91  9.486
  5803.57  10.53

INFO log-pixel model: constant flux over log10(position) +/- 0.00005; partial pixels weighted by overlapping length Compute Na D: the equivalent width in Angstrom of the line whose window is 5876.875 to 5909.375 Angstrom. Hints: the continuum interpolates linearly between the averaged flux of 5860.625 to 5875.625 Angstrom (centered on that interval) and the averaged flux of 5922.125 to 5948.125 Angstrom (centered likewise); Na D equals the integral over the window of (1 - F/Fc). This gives 1.7 Angstrom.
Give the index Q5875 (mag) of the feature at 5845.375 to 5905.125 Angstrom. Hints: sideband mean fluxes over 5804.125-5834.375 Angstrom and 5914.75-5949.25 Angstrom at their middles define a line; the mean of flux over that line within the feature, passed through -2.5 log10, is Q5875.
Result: 0.02 mag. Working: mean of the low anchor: 10.2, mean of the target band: 9.72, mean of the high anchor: 9.65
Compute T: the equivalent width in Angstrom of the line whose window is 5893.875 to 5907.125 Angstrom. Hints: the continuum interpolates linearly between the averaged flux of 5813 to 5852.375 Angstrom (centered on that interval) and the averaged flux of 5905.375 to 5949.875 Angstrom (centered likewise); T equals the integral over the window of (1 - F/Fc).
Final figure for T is 0.3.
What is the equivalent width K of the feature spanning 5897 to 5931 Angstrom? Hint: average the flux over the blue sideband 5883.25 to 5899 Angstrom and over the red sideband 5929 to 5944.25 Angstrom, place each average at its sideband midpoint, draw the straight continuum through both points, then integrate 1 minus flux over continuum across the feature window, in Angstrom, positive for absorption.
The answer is -0.85 Angstrom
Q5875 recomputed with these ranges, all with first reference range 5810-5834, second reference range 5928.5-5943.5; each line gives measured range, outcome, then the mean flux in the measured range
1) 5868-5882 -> -0.04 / 10.2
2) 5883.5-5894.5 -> 0.09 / 8.97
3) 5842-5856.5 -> 0.03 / 9.72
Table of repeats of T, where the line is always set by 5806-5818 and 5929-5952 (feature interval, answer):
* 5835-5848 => 0.5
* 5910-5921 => 0.3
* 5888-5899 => 0.9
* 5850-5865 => 0.2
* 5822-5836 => 0.3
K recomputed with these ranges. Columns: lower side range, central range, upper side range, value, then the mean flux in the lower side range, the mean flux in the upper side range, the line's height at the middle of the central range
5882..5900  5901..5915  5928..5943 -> -0.61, 9.2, 9.38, 9.27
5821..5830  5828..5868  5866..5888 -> 0.27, 10.1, 9.91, 10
